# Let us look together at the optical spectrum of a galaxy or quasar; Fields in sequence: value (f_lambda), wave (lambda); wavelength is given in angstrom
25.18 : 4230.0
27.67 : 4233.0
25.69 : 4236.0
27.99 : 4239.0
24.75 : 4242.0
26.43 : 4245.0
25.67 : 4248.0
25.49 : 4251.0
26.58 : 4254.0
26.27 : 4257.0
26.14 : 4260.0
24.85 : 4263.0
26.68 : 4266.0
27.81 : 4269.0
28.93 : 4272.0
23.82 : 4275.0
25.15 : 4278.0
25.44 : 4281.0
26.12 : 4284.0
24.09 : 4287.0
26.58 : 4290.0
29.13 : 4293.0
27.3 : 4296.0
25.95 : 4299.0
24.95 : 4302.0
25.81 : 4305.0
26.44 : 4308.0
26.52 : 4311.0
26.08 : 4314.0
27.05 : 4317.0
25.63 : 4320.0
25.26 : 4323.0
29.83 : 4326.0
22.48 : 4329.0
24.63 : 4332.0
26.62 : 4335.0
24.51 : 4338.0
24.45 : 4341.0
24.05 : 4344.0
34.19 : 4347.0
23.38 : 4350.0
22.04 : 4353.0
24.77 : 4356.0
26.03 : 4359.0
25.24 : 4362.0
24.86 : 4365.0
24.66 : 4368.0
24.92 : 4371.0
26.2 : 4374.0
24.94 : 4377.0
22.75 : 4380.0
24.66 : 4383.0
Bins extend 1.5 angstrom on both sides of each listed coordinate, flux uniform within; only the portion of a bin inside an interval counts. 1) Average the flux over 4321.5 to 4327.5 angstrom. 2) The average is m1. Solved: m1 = 27.5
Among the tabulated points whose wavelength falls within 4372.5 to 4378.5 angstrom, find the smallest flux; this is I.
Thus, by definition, 24.94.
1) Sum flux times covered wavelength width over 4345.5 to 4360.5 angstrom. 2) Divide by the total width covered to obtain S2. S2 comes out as 26.1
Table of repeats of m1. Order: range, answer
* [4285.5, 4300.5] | 26.6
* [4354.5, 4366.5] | 25.2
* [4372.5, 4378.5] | 25.6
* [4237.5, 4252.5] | 26.1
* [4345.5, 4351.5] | 28.8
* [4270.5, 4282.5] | 25.8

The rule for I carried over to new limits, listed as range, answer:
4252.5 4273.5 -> 24.85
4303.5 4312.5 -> 25.81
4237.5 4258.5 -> 24.75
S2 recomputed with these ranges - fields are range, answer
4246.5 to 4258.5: 26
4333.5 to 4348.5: 26.8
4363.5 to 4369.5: 24.8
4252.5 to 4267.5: 26.1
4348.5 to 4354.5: 22.7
